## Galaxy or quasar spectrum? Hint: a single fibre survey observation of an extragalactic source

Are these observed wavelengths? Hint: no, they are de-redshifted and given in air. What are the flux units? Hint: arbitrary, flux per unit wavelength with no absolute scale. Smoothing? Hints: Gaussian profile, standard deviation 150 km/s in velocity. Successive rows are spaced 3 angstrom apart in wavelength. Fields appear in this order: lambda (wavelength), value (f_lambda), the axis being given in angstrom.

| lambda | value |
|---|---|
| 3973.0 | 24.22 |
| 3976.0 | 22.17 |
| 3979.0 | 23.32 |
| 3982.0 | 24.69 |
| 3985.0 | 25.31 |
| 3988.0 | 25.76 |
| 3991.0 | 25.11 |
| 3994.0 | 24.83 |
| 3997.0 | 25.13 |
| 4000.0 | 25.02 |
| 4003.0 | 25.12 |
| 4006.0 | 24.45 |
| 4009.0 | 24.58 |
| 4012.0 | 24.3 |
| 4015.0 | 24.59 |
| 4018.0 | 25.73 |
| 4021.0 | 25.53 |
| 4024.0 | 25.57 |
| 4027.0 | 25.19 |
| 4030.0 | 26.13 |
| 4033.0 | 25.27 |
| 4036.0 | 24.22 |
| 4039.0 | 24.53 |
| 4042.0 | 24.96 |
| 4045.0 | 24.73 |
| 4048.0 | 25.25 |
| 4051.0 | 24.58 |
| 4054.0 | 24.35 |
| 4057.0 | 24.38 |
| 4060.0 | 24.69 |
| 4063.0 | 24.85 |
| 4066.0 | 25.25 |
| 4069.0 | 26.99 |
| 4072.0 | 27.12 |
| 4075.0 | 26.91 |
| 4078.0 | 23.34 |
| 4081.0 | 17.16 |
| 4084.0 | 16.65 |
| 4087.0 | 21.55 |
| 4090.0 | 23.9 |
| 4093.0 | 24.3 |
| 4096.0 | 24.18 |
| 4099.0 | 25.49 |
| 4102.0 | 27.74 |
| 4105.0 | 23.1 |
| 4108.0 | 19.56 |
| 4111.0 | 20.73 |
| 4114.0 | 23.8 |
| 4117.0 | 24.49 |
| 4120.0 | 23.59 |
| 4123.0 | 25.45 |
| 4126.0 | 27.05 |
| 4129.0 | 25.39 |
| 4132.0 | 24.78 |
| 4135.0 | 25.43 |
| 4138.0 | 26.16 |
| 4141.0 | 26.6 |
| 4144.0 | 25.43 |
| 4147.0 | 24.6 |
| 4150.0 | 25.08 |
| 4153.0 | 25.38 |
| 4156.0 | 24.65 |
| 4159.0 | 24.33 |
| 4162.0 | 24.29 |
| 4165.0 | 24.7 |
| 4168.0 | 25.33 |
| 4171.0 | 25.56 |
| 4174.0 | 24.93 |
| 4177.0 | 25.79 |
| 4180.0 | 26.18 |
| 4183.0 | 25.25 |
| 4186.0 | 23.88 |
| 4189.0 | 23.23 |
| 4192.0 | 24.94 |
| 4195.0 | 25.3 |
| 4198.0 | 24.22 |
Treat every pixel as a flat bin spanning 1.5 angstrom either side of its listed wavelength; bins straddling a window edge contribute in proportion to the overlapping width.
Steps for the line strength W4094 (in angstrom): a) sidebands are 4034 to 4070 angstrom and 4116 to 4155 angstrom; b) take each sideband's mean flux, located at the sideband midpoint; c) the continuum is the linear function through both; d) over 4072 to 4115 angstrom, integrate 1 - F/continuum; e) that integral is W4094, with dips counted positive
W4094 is 3.8 angstrom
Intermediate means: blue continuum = 24.9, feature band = 22.9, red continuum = 25.3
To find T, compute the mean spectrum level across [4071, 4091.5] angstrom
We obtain 22.3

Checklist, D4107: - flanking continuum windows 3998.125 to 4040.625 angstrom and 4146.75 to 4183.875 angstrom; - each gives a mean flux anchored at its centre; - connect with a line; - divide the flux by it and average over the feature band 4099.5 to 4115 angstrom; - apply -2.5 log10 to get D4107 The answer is 0.09 mag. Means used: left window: 25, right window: 25.1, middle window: 23.1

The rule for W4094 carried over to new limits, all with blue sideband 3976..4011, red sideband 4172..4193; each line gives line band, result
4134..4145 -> -0.5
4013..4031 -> -0.5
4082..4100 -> 1.7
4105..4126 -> 1.3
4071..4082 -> 0.5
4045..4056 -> 0.0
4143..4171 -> 0.0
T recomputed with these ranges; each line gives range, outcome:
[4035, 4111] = 23.9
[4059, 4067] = 24.9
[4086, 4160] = 24.5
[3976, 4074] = 25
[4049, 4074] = 25.3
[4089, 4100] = 24.4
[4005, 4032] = 25.1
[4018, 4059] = 25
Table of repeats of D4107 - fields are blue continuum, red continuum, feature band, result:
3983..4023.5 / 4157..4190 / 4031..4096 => 0.04 mag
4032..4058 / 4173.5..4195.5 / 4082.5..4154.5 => 0.03 mag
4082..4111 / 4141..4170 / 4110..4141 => -0.04 mag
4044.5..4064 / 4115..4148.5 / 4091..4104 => -0.01 mag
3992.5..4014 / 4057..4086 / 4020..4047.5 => -0.04 mag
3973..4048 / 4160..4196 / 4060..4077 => -0.05 mag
